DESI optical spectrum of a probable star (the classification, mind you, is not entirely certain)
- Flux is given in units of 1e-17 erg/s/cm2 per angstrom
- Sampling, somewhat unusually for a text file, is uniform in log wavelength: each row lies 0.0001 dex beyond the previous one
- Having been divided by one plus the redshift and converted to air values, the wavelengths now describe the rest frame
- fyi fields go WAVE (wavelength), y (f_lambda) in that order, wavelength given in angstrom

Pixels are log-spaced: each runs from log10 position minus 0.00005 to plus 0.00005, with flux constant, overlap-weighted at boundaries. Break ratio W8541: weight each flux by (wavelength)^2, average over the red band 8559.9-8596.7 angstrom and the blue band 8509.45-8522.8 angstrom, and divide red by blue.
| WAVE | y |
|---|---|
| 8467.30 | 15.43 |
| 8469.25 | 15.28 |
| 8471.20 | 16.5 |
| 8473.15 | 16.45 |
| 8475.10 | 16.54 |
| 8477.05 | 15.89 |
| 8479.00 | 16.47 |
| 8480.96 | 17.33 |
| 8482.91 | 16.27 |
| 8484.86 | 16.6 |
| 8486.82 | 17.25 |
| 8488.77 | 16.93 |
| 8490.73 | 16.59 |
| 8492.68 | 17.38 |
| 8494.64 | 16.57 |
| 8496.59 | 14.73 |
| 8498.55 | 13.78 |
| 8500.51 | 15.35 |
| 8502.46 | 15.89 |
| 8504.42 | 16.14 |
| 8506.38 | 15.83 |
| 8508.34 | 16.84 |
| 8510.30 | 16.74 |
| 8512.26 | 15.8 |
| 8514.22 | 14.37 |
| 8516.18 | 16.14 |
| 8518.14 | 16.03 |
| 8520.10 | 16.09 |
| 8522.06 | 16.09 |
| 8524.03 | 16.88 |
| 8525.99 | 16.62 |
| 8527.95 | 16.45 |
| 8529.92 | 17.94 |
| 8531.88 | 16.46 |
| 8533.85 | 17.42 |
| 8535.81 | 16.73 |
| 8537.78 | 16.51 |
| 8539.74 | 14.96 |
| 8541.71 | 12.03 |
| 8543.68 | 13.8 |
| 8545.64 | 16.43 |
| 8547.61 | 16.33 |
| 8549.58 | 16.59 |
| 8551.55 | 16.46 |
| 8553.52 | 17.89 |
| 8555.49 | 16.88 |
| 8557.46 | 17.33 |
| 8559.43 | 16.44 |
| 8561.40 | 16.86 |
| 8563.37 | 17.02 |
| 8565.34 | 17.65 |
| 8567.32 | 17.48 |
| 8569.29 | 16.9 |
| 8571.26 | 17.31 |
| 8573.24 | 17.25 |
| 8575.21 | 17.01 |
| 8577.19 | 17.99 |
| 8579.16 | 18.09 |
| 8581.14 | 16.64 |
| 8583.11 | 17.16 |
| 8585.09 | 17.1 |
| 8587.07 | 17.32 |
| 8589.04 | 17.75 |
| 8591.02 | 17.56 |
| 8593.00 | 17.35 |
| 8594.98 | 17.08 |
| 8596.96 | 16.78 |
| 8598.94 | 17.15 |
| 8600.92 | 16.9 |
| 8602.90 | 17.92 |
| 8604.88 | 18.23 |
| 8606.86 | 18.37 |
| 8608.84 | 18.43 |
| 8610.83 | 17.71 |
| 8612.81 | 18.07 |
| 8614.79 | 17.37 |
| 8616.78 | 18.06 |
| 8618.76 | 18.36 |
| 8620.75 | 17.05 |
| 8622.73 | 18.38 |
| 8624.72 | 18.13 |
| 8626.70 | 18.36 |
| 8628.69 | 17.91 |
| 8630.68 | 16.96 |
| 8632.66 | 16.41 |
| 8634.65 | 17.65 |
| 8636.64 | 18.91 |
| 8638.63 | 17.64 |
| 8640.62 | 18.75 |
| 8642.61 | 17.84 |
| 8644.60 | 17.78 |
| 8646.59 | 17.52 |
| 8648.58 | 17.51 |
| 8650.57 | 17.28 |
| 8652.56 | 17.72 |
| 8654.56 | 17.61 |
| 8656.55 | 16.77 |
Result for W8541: 1.1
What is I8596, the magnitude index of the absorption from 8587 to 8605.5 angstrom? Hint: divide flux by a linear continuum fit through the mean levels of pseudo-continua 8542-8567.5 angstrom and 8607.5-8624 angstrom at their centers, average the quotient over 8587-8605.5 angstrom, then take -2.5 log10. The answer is 0.006 mag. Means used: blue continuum 16.6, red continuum 17.9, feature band 17.4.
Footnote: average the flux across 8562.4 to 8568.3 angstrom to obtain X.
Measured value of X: 17.4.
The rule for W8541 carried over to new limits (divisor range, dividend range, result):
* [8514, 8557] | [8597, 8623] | 1.12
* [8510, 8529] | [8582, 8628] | 1.12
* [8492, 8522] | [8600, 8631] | 1.16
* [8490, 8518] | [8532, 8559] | 1.03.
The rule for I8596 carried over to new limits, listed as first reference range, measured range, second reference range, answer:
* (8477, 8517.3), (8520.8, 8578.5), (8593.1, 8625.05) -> 0.02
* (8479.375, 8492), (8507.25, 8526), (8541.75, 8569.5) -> 0.04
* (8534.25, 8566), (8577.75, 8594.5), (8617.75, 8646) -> -0.03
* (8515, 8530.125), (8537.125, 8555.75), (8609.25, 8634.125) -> 0.07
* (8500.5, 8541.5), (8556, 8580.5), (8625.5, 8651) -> -0.03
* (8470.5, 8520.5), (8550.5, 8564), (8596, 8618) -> 0.00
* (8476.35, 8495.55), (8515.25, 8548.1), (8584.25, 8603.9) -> 0.06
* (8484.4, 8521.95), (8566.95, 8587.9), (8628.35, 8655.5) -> -0.02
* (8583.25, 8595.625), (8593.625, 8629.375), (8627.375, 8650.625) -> -0.02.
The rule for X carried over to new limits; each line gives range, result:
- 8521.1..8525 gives 16.5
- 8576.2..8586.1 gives 17.4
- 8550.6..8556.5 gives 17.1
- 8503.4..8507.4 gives 16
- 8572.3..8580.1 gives 17.6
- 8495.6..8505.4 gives 15.2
